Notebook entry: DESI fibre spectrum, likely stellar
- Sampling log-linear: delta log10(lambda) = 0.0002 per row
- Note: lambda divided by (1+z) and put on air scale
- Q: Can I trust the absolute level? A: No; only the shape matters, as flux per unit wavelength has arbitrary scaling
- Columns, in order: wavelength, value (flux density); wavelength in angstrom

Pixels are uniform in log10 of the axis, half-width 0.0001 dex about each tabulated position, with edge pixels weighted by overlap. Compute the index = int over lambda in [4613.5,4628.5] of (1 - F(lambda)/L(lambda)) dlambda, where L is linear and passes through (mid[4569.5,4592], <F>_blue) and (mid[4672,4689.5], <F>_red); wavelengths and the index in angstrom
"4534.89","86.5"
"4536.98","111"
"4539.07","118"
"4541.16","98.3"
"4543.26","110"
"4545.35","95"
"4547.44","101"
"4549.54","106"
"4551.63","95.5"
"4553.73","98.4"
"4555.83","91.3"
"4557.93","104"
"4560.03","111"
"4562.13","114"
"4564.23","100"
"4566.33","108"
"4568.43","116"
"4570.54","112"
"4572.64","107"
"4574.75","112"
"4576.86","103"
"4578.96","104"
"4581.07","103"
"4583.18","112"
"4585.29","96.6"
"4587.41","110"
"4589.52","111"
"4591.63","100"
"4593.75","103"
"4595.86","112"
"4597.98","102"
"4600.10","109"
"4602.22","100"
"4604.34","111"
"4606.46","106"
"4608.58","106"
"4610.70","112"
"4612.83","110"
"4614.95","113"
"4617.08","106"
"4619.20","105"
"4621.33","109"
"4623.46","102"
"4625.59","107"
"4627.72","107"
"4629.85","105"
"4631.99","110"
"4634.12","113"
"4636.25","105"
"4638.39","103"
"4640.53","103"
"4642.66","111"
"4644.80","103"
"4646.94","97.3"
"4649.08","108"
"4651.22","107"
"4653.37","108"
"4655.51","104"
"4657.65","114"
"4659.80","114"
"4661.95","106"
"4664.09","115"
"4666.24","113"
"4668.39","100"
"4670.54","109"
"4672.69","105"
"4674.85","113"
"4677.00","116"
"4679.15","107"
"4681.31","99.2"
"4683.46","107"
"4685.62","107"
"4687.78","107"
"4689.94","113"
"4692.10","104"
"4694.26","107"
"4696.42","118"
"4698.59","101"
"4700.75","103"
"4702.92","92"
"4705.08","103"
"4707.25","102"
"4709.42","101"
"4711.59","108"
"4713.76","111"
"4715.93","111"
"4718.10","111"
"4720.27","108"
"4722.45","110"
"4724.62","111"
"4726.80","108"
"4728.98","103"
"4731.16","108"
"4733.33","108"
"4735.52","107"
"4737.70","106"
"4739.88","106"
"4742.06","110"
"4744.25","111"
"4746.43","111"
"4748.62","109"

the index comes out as 0.0 angstrom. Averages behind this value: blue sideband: 107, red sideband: 108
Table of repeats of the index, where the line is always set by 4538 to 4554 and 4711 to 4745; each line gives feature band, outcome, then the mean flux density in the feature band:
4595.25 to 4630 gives -0.7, 107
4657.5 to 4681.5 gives -0.6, 109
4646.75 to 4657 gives 0.0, 106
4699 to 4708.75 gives 0.7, 100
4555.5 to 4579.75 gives -0.9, 107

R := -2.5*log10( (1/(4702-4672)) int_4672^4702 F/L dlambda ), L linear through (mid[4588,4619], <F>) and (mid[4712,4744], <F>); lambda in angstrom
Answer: 0.00 mag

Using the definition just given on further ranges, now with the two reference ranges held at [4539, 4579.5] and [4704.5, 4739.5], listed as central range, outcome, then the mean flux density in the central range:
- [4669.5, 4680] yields -0.03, 110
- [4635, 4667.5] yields -0.01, 107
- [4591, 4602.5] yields 0.01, 105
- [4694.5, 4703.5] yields 0.03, 104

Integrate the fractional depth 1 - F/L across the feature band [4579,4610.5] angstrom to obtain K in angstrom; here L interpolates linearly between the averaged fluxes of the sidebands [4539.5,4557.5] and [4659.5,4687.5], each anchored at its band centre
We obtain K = -0.8 angstrom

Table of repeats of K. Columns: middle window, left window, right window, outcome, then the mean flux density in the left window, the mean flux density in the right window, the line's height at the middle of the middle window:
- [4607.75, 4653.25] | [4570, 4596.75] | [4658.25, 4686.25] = 0.3 angstrom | 106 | 109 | 108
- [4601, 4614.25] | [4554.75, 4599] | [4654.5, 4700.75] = -0.1 angstrom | 106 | 108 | 107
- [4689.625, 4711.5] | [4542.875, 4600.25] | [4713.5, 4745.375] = 0.7 angstrom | 105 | 109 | 108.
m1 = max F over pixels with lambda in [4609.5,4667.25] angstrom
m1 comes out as 115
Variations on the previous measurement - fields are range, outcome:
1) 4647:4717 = 118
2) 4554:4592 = 116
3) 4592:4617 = 113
